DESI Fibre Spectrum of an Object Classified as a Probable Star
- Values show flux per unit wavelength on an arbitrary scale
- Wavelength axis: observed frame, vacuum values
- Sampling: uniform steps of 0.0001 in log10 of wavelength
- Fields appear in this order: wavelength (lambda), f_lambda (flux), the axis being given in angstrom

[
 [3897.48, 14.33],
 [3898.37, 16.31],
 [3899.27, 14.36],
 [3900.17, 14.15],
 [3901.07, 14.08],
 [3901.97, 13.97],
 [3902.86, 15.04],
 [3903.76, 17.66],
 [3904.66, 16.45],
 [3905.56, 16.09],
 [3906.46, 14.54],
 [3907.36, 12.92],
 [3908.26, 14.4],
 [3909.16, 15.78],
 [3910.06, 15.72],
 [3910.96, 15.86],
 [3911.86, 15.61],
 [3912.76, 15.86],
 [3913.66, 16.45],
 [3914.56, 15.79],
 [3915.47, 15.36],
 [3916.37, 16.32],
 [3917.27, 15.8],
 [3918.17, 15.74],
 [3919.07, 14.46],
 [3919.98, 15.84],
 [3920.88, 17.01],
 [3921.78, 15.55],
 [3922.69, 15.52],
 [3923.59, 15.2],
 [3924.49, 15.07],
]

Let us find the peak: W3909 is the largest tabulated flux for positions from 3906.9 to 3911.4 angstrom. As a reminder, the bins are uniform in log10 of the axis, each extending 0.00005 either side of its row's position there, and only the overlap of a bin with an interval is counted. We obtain 15.86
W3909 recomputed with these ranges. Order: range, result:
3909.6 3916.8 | 16.45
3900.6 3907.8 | 17.66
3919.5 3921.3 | 17.01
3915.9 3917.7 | 16.32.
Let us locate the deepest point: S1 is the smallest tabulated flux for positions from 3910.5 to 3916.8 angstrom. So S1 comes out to 15.36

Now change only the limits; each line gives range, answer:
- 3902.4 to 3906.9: 14.54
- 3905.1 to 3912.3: 12.92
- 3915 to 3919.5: 14.46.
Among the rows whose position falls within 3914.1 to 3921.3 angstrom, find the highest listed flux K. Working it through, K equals 17.01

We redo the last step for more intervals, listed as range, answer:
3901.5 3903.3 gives 15.04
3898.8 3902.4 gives 14.36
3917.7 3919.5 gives 15.74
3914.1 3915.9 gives 15.79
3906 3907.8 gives 14.54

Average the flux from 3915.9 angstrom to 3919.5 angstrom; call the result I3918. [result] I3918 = 15.6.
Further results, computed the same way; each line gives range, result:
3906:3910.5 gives 14.7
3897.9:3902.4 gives 14.6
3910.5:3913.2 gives 15.8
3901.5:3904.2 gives 15.6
